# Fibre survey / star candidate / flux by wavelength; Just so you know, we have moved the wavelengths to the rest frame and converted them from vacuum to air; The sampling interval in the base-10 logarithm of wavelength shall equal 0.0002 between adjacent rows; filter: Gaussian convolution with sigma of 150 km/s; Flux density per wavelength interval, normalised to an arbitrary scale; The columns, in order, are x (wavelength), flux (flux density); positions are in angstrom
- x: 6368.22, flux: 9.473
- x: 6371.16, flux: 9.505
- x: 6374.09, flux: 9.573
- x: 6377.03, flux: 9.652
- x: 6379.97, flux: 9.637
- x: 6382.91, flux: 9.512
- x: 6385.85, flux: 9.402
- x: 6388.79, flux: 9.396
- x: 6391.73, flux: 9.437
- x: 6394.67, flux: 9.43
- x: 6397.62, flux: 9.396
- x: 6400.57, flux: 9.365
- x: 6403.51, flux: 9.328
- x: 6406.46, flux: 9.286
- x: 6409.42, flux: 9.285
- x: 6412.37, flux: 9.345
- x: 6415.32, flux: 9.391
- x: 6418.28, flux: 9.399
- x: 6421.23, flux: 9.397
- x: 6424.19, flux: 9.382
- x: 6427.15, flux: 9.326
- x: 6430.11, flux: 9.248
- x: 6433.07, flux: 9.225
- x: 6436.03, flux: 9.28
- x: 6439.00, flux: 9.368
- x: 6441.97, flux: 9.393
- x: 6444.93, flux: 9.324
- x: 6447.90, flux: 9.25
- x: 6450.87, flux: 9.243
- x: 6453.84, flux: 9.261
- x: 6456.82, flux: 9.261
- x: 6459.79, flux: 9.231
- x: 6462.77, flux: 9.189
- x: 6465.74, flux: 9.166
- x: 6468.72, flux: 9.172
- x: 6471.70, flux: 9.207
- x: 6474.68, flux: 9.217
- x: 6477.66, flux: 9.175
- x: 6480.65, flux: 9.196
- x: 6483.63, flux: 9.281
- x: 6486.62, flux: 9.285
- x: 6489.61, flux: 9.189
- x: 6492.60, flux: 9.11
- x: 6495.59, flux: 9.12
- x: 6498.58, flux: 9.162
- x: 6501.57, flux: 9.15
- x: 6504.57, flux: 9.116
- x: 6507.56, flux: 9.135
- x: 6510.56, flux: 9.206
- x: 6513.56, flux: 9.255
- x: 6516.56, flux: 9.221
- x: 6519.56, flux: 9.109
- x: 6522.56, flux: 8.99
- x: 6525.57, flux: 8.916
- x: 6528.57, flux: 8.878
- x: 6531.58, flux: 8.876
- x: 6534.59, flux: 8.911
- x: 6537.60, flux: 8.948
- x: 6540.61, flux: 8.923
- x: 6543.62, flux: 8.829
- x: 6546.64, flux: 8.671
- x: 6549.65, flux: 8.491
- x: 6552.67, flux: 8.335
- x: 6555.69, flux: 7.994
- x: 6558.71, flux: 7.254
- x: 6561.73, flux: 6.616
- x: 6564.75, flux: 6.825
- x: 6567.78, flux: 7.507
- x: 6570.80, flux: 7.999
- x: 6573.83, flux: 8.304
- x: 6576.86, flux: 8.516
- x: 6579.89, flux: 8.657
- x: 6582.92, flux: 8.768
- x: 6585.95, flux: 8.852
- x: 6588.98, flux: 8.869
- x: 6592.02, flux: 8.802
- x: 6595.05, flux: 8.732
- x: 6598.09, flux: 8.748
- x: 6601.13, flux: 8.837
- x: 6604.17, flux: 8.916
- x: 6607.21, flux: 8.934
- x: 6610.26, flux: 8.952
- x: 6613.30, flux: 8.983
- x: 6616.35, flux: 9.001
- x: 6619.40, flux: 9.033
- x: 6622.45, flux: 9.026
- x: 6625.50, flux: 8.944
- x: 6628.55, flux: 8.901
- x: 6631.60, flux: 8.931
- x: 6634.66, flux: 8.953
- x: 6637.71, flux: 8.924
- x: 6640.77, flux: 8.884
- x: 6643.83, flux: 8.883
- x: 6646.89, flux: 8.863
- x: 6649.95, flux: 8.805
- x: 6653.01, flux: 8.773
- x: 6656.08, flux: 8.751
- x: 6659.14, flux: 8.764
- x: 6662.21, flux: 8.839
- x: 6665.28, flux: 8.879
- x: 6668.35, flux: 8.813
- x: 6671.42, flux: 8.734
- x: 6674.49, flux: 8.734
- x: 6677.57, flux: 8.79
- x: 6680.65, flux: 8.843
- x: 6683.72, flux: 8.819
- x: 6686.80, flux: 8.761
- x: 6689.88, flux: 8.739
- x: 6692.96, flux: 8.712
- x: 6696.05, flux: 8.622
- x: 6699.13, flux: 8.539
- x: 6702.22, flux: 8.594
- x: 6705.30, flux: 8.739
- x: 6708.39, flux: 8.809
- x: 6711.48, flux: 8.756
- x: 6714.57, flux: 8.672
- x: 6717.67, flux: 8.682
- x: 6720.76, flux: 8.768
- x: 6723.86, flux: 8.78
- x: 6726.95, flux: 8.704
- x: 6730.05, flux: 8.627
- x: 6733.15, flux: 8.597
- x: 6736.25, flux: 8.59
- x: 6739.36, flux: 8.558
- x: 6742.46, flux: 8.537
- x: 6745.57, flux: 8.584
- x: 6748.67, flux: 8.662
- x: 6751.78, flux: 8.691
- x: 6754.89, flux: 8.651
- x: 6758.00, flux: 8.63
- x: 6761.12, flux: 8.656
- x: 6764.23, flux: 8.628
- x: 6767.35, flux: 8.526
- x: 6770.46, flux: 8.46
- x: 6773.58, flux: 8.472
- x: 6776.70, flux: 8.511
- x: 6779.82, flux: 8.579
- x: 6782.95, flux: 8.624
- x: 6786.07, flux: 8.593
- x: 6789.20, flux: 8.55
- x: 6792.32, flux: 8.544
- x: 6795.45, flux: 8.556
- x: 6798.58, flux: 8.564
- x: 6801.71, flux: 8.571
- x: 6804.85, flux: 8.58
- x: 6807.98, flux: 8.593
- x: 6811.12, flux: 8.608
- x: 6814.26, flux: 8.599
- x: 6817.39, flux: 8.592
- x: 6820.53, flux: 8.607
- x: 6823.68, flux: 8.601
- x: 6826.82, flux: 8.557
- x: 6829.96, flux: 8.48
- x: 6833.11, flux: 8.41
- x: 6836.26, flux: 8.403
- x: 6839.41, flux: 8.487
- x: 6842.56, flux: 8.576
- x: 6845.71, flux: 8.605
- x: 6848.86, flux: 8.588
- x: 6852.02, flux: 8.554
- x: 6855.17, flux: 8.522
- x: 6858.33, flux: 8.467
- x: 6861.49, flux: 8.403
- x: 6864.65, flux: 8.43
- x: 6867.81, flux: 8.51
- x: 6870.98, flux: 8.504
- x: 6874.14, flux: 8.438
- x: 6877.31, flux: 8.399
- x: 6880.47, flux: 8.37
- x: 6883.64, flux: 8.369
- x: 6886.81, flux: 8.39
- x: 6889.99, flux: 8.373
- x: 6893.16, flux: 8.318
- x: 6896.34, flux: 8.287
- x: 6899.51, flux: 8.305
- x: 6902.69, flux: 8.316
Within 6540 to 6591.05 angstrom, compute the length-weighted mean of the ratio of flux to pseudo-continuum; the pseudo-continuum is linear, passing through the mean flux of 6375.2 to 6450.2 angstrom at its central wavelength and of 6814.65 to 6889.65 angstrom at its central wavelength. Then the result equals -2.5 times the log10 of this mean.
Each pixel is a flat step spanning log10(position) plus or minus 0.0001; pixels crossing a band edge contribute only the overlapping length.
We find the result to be 0.11 mag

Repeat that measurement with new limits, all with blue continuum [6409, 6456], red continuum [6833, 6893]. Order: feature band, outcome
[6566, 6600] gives 0.06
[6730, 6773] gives 0.01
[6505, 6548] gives 0.02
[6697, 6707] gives 0.02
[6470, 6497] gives 0.00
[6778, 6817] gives 0.00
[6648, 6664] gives 0.01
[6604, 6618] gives 0.00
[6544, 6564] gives 0.15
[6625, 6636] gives 0.00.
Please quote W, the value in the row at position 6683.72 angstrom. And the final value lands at 8.819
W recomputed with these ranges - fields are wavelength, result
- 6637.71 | 8.924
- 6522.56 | 8.99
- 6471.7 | 9.207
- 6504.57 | 9.116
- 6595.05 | 8.732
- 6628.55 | 8.901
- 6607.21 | 8.934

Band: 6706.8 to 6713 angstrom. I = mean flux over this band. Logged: 8.78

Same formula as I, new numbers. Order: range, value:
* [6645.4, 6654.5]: 8.82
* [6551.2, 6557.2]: 8.16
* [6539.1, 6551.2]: 8.73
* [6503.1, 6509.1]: 9.13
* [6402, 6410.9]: 9.3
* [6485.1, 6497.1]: 9.17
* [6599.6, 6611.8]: 8.91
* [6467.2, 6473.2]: 9.19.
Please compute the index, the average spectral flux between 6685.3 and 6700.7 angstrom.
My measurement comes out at 8.67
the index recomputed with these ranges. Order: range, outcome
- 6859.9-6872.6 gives 8.46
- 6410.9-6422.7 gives 9.39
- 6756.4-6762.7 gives 8.64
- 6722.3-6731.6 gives 8.71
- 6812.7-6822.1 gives 8.61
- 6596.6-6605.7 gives 8.84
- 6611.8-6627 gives 8.99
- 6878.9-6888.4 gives 8.37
